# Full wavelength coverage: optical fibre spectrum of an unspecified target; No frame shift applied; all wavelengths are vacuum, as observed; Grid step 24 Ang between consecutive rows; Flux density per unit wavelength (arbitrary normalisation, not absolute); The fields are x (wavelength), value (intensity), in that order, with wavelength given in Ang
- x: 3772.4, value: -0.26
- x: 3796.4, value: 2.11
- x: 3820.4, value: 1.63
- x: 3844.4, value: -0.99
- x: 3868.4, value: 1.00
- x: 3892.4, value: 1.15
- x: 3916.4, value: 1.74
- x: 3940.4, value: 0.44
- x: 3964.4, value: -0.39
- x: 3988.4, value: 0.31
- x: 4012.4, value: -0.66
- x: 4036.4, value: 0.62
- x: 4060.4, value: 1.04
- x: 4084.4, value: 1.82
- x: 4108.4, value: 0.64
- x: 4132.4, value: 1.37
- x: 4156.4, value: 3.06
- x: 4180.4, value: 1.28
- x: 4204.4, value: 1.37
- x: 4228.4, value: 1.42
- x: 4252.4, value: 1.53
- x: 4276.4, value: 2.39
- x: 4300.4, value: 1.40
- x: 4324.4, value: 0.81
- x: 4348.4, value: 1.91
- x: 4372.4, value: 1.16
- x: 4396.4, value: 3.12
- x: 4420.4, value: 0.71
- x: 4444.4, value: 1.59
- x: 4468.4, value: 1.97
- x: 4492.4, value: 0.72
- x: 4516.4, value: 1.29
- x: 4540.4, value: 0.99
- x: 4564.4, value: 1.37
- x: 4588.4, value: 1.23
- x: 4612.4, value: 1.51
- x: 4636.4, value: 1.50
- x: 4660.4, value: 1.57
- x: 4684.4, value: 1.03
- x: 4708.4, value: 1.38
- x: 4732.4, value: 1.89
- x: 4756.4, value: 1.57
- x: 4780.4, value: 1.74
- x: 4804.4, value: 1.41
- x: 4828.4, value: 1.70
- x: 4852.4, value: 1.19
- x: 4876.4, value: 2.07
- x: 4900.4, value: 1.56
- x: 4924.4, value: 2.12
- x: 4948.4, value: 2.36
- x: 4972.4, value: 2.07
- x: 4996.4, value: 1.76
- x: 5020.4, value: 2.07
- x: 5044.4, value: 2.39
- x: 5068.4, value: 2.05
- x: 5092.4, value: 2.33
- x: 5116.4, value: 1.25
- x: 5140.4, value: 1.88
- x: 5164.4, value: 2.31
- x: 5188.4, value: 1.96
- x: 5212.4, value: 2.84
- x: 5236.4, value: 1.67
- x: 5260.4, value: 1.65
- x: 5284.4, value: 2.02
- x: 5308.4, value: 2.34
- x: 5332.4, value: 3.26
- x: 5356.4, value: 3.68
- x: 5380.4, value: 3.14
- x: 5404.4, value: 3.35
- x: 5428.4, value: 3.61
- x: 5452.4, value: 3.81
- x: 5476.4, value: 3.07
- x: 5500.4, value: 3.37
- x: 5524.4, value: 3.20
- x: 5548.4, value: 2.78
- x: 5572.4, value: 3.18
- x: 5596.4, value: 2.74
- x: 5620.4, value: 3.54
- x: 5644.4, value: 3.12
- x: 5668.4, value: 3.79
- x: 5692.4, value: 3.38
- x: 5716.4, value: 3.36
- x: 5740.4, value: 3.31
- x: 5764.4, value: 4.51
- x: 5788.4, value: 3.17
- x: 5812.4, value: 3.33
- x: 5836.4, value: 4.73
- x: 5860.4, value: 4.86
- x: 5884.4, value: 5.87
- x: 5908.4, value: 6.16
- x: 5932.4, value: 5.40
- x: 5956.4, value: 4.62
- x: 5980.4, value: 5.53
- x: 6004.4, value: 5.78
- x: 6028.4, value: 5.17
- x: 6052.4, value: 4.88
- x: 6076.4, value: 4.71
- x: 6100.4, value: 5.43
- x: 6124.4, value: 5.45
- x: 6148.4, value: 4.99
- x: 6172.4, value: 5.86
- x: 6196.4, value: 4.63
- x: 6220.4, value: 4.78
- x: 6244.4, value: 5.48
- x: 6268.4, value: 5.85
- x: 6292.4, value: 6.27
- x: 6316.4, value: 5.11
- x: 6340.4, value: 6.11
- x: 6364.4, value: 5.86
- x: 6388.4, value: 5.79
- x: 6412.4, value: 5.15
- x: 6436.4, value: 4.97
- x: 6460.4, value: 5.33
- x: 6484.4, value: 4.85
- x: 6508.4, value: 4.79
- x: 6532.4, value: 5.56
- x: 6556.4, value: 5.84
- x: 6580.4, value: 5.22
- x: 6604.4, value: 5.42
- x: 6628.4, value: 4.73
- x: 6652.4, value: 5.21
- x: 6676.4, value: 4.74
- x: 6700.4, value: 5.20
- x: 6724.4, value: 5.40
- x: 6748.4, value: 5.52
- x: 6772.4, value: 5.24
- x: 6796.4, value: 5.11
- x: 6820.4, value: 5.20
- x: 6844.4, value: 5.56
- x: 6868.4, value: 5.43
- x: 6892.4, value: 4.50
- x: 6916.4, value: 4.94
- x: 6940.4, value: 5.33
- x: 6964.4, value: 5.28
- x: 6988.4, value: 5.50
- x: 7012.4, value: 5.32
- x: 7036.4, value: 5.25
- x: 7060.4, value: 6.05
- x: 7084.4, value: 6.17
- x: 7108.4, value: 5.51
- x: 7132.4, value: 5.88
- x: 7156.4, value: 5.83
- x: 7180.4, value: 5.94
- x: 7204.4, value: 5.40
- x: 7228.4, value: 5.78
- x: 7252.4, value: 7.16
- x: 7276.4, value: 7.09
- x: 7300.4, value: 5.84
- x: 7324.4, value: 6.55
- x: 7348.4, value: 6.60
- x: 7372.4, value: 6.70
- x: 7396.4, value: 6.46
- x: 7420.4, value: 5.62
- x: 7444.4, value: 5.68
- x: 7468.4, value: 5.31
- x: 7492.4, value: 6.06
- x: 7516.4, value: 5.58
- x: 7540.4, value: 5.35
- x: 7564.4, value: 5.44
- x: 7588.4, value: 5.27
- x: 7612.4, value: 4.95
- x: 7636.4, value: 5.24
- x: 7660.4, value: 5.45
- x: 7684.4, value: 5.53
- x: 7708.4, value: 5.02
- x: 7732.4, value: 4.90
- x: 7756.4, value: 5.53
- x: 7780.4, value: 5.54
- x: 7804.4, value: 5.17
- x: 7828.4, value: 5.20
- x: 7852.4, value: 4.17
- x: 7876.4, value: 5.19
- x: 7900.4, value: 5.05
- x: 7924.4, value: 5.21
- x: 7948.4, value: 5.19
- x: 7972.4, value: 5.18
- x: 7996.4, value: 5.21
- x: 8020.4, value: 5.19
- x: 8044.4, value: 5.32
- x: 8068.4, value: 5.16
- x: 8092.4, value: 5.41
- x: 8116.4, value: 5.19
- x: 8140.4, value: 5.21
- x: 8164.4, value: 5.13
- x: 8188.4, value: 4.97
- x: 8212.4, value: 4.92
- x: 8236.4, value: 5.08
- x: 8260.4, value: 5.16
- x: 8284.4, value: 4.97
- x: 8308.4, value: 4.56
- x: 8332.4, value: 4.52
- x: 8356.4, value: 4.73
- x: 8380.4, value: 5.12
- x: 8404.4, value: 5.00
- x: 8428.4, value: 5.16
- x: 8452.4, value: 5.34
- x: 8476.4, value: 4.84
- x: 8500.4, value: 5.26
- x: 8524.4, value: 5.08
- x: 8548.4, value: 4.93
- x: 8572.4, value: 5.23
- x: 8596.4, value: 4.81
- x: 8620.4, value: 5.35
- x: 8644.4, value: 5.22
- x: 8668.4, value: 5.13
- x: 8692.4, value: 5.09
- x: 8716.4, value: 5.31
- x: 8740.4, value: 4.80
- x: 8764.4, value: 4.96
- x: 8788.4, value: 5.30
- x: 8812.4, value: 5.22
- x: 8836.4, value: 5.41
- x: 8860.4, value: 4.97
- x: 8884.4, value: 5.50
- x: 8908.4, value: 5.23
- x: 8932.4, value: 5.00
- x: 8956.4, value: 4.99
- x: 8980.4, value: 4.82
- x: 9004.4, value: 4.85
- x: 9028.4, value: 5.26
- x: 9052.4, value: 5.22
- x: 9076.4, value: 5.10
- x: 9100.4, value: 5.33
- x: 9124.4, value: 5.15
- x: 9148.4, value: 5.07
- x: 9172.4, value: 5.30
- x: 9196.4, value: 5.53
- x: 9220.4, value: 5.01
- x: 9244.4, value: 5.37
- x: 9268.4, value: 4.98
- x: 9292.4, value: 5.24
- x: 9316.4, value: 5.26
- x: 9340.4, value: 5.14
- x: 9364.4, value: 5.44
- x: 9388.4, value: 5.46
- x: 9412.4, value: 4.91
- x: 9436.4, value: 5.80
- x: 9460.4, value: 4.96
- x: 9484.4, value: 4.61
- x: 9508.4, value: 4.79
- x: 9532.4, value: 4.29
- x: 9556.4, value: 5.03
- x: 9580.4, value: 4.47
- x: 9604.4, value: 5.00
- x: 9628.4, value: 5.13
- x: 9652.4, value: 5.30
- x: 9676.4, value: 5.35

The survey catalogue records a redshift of 0.333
